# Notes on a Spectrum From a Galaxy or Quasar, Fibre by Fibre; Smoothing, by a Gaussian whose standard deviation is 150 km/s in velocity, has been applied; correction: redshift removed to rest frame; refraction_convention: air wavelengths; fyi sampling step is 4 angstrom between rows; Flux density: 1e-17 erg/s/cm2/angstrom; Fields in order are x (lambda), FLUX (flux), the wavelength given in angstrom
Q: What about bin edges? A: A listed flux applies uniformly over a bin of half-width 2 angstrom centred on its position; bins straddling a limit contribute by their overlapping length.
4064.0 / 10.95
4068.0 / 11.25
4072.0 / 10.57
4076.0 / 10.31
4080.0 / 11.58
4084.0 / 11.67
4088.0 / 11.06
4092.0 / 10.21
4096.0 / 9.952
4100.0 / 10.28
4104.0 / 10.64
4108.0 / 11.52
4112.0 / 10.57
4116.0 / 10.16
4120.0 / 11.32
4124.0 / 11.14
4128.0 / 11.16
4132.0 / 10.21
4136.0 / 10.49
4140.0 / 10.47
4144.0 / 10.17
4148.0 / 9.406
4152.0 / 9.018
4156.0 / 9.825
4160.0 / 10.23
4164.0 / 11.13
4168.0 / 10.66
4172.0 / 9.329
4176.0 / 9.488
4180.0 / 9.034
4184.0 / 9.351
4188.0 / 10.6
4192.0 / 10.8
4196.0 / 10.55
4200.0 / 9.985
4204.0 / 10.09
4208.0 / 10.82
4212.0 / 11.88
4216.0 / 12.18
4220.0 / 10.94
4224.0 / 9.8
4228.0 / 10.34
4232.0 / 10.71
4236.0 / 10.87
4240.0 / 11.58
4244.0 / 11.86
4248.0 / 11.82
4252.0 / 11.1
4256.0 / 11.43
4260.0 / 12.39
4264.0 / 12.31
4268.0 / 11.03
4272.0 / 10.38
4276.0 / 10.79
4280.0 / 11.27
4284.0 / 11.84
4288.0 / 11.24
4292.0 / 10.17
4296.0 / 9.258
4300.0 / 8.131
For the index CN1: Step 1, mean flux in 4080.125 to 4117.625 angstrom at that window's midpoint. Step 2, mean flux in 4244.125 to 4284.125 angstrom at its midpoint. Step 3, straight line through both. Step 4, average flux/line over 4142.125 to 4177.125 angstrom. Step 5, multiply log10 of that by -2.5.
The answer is 0.110 mag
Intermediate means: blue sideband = 10.7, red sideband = 11.4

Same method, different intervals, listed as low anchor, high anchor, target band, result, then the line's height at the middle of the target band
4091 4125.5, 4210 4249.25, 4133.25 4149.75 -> 0.07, 10.8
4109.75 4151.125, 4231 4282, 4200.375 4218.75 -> -0.01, 11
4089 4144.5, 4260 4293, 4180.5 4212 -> 0.06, 10.9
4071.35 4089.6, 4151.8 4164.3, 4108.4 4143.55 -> -0.02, 10.5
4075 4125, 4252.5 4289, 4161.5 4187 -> 0.12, 11.1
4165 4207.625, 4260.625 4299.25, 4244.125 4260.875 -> -0.10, 10.6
